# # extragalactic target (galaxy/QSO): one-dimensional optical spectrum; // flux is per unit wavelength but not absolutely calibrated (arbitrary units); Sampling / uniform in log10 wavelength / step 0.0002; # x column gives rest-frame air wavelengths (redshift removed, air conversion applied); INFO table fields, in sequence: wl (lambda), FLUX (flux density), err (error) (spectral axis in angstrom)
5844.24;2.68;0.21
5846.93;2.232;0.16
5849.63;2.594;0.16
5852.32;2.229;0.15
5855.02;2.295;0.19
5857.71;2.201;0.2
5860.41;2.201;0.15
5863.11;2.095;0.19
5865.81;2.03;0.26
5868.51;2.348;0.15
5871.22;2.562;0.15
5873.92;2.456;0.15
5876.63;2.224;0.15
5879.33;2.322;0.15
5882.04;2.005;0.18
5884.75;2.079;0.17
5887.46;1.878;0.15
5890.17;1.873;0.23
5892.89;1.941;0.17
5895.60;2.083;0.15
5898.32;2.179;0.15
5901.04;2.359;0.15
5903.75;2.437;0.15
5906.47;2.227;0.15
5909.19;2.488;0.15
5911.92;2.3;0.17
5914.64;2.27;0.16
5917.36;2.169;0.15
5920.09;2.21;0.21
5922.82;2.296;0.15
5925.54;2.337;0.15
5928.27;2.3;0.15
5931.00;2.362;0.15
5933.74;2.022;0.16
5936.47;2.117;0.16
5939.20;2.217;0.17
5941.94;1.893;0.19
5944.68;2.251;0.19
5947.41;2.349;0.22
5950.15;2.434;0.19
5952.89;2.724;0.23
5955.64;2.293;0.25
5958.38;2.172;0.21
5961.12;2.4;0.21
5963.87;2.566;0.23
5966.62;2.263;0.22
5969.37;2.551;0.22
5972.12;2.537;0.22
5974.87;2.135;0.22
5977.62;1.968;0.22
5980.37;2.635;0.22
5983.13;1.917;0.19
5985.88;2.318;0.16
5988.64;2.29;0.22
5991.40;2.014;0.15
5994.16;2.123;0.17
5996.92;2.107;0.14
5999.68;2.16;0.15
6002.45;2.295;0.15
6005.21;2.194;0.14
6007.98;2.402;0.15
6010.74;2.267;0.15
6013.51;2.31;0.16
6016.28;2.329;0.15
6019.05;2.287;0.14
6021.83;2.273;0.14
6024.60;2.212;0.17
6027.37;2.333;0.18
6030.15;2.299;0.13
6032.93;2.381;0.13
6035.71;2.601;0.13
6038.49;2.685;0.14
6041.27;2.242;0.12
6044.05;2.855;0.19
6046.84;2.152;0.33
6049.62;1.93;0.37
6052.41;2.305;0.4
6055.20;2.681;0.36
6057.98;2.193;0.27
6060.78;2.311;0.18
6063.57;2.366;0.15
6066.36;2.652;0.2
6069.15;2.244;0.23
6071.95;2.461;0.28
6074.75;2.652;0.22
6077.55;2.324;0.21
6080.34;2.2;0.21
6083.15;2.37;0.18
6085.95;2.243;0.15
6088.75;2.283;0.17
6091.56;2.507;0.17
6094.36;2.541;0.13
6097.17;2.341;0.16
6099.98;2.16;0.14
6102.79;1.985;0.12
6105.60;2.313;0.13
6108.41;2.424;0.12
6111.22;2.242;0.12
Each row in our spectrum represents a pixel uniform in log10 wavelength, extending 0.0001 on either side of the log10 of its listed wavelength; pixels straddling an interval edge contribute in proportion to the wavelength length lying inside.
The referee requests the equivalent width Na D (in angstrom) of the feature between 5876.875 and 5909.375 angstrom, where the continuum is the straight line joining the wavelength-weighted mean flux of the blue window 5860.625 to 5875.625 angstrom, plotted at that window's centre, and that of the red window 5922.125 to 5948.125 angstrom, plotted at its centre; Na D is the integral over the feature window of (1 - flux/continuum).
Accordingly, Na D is 1.61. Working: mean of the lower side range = 2.29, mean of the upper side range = 2.21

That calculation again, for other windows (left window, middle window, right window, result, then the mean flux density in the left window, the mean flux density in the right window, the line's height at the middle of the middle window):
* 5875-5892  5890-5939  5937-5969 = -1.1 angstrom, 2.07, 2.33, 2.18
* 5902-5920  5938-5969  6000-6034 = -0.4 angstrom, 2.31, 2.29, 2.3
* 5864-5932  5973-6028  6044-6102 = 1.7 angstrom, 2.23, 2.35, 2.3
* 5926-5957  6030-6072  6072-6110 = -1.4 angstrom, 2.27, 2.34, 2.32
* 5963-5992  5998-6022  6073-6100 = 0.4 angstrom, 2.29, 2.37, 2.32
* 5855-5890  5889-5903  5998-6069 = 0.7 angstrom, 2.19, 2.35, 2.22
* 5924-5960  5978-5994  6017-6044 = 0.8 angstrom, 2.27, 2.39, 2.33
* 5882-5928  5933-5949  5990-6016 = 0.4 angstrom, 2.19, 2.21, 2.2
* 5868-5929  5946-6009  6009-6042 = 0.3 angstrom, 2.23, 2.35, 2.31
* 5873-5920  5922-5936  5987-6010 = -0.4 angstrom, 2.19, 2.2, 2.19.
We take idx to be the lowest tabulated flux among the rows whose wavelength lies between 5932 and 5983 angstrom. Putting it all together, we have 1.893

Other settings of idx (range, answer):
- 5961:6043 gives 1.917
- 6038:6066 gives 1.93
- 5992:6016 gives 2.107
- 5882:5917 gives 1.873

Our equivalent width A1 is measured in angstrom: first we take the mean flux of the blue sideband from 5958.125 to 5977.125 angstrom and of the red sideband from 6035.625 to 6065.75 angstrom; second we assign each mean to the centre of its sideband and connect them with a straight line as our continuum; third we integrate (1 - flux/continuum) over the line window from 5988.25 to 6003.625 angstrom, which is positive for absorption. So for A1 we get 1.4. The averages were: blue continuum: 2.37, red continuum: 2.39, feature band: 2.15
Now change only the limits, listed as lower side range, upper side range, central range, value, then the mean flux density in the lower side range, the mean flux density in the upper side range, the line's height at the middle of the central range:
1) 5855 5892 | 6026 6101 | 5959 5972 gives -0.9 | 2.18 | 2.38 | 2.28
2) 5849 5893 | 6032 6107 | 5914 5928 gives -0.1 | 2.2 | 2.37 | 2.24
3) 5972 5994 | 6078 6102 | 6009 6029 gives -0.4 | 2.2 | 2.32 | 2.24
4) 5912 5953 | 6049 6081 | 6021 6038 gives -0.2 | 2.25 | 2.37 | 2.34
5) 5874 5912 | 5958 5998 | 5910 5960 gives -1.0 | 2.18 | 2.27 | 2.22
